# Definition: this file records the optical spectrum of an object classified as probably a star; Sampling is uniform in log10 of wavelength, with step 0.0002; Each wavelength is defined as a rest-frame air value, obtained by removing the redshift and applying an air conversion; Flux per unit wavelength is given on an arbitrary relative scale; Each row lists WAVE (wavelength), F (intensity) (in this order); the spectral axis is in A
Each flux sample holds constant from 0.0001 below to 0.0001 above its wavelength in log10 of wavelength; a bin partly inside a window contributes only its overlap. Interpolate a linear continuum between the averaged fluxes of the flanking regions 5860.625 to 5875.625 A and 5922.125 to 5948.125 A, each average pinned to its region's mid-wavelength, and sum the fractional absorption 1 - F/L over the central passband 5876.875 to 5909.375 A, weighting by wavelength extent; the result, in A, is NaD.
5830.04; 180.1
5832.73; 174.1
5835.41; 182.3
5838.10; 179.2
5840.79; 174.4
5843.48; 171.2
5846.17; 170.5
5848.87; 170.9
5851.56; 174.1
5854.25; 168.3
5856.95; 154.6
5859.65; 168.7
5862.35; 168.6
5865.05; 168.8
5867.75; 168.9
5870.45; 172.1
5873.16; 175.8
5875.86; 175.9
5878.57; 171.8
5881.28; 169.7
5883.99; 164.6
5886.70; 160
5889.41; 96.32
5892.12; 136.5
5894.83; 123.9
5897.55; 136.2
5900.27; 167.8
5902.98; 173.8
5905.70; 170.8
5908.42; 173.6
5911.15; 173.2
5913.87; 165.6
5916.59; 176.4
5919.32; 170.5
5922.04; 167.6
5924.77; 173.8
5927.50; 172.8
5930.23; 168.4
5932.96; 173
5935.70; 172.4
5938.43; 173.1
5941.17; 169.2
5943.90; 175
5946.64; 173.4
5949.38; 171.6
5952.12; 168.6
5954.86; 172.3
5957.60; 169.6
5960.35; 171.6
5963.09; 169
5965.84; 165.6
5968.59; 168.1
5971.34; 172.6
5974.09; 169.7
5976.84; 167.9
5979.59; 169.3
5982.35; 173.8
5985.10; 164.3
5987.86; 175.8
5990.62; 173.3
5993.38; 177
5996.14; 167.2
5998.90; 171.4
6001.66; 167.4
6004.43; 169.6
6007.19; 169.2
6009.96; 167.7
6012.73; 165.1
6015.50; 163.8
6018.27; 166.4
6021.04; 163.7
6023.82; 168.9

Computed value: 3.4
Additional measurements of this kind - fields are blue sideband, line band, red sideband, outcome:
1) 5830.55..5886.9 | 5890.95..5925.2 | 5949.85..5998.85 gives 1.7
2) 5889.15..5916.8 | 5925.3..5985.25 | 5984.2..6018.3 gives -2.9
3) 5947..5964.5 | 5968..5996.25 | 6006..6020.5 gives -0.4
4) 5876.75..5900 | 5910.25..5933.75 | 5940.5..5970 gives -1.9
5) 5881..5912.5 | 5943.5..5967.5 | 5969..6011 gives -0.9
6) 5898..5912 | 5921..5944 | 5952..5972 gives -0.3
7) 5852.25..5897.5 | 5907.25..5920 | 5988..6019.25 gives -0.8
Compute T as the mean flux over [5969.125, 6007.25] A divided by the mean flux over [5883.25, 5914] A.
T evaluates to 1.1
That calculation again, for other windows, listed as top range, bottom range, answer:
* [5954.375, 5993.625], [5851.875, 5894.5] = 1.06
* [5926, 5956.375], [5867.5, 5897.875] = 1.11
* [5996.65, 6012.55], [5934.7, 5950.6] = 0.98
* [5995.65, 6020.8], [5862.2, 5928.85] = 1.03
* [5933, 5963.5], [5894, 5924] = 1.04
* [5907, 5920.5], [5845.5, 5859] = 1.03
